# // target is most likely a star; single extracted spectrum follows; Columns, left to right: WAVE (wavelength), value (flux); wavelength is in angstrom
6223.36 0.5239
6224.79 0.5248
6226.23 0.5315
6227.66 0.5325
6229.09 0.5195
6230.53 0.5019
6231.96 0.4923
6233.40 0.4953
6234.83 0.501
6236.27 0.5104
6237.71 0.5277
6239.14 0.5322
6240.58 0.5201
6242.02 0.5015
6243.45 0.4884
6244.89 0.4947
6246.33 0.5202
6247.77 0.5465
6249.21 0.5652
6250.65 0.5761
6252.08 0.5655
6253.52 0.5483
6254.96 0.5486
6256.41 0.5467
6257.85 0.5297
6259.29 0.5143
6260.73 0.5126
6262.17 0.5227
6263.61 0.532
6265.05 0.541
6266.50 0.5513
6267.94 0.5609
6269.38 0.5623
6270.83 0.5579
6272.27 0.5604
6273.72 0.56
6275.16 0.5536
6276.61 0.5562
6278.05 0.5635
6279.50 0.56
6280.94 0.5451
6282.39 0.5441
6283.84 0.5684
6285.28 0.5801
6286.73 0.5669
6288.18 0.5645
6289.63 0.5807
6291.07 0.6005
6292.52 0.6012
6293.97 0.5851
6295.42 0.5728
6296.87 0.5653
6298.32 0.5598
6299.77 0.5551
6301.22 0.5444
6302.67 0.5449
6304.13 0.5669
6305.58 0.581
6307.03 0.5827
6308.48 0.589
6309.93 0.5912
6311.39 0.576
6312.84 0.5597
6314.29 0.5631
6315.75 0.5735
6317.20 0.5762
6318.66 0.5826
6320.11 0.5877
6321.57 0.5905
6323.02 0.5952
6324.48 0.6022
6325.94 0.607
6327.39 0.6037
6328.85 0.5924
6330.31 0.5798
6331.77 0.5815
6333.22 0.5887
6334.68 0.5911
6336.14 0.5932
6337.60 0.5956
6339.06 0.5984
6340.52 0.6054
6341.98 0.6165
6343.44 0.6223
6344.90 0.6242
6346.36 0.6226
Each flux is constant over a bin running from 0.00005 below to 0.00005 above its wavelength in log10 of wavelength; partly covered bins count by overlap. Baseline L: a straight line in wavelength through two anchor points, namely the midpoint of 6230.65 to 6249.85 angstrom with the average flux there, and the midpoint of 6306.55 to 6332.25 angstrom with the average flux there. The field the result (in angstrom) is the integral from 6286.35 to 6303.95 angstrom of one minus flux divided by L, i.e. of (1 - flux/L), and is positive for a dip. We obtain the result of -0.21 angstrom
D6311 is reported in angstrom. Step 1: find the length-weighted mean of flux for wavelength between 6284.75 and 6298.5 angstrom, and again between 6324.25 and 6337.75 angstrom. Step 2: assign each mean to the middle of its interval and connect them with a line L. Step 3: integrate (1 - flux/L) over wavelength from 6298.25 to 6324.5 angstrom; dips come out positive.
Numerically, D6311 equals 0.5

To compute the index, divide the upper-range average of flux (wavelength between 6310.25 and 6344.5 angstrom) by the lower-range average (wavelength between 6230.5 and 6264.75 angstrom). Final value 1.12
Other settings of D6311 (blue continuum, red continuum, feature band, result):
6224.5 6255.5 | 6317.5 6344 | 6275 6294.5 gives -0.34 angstrom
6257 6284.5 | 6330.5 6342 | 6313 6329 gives -0.11 angstrom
